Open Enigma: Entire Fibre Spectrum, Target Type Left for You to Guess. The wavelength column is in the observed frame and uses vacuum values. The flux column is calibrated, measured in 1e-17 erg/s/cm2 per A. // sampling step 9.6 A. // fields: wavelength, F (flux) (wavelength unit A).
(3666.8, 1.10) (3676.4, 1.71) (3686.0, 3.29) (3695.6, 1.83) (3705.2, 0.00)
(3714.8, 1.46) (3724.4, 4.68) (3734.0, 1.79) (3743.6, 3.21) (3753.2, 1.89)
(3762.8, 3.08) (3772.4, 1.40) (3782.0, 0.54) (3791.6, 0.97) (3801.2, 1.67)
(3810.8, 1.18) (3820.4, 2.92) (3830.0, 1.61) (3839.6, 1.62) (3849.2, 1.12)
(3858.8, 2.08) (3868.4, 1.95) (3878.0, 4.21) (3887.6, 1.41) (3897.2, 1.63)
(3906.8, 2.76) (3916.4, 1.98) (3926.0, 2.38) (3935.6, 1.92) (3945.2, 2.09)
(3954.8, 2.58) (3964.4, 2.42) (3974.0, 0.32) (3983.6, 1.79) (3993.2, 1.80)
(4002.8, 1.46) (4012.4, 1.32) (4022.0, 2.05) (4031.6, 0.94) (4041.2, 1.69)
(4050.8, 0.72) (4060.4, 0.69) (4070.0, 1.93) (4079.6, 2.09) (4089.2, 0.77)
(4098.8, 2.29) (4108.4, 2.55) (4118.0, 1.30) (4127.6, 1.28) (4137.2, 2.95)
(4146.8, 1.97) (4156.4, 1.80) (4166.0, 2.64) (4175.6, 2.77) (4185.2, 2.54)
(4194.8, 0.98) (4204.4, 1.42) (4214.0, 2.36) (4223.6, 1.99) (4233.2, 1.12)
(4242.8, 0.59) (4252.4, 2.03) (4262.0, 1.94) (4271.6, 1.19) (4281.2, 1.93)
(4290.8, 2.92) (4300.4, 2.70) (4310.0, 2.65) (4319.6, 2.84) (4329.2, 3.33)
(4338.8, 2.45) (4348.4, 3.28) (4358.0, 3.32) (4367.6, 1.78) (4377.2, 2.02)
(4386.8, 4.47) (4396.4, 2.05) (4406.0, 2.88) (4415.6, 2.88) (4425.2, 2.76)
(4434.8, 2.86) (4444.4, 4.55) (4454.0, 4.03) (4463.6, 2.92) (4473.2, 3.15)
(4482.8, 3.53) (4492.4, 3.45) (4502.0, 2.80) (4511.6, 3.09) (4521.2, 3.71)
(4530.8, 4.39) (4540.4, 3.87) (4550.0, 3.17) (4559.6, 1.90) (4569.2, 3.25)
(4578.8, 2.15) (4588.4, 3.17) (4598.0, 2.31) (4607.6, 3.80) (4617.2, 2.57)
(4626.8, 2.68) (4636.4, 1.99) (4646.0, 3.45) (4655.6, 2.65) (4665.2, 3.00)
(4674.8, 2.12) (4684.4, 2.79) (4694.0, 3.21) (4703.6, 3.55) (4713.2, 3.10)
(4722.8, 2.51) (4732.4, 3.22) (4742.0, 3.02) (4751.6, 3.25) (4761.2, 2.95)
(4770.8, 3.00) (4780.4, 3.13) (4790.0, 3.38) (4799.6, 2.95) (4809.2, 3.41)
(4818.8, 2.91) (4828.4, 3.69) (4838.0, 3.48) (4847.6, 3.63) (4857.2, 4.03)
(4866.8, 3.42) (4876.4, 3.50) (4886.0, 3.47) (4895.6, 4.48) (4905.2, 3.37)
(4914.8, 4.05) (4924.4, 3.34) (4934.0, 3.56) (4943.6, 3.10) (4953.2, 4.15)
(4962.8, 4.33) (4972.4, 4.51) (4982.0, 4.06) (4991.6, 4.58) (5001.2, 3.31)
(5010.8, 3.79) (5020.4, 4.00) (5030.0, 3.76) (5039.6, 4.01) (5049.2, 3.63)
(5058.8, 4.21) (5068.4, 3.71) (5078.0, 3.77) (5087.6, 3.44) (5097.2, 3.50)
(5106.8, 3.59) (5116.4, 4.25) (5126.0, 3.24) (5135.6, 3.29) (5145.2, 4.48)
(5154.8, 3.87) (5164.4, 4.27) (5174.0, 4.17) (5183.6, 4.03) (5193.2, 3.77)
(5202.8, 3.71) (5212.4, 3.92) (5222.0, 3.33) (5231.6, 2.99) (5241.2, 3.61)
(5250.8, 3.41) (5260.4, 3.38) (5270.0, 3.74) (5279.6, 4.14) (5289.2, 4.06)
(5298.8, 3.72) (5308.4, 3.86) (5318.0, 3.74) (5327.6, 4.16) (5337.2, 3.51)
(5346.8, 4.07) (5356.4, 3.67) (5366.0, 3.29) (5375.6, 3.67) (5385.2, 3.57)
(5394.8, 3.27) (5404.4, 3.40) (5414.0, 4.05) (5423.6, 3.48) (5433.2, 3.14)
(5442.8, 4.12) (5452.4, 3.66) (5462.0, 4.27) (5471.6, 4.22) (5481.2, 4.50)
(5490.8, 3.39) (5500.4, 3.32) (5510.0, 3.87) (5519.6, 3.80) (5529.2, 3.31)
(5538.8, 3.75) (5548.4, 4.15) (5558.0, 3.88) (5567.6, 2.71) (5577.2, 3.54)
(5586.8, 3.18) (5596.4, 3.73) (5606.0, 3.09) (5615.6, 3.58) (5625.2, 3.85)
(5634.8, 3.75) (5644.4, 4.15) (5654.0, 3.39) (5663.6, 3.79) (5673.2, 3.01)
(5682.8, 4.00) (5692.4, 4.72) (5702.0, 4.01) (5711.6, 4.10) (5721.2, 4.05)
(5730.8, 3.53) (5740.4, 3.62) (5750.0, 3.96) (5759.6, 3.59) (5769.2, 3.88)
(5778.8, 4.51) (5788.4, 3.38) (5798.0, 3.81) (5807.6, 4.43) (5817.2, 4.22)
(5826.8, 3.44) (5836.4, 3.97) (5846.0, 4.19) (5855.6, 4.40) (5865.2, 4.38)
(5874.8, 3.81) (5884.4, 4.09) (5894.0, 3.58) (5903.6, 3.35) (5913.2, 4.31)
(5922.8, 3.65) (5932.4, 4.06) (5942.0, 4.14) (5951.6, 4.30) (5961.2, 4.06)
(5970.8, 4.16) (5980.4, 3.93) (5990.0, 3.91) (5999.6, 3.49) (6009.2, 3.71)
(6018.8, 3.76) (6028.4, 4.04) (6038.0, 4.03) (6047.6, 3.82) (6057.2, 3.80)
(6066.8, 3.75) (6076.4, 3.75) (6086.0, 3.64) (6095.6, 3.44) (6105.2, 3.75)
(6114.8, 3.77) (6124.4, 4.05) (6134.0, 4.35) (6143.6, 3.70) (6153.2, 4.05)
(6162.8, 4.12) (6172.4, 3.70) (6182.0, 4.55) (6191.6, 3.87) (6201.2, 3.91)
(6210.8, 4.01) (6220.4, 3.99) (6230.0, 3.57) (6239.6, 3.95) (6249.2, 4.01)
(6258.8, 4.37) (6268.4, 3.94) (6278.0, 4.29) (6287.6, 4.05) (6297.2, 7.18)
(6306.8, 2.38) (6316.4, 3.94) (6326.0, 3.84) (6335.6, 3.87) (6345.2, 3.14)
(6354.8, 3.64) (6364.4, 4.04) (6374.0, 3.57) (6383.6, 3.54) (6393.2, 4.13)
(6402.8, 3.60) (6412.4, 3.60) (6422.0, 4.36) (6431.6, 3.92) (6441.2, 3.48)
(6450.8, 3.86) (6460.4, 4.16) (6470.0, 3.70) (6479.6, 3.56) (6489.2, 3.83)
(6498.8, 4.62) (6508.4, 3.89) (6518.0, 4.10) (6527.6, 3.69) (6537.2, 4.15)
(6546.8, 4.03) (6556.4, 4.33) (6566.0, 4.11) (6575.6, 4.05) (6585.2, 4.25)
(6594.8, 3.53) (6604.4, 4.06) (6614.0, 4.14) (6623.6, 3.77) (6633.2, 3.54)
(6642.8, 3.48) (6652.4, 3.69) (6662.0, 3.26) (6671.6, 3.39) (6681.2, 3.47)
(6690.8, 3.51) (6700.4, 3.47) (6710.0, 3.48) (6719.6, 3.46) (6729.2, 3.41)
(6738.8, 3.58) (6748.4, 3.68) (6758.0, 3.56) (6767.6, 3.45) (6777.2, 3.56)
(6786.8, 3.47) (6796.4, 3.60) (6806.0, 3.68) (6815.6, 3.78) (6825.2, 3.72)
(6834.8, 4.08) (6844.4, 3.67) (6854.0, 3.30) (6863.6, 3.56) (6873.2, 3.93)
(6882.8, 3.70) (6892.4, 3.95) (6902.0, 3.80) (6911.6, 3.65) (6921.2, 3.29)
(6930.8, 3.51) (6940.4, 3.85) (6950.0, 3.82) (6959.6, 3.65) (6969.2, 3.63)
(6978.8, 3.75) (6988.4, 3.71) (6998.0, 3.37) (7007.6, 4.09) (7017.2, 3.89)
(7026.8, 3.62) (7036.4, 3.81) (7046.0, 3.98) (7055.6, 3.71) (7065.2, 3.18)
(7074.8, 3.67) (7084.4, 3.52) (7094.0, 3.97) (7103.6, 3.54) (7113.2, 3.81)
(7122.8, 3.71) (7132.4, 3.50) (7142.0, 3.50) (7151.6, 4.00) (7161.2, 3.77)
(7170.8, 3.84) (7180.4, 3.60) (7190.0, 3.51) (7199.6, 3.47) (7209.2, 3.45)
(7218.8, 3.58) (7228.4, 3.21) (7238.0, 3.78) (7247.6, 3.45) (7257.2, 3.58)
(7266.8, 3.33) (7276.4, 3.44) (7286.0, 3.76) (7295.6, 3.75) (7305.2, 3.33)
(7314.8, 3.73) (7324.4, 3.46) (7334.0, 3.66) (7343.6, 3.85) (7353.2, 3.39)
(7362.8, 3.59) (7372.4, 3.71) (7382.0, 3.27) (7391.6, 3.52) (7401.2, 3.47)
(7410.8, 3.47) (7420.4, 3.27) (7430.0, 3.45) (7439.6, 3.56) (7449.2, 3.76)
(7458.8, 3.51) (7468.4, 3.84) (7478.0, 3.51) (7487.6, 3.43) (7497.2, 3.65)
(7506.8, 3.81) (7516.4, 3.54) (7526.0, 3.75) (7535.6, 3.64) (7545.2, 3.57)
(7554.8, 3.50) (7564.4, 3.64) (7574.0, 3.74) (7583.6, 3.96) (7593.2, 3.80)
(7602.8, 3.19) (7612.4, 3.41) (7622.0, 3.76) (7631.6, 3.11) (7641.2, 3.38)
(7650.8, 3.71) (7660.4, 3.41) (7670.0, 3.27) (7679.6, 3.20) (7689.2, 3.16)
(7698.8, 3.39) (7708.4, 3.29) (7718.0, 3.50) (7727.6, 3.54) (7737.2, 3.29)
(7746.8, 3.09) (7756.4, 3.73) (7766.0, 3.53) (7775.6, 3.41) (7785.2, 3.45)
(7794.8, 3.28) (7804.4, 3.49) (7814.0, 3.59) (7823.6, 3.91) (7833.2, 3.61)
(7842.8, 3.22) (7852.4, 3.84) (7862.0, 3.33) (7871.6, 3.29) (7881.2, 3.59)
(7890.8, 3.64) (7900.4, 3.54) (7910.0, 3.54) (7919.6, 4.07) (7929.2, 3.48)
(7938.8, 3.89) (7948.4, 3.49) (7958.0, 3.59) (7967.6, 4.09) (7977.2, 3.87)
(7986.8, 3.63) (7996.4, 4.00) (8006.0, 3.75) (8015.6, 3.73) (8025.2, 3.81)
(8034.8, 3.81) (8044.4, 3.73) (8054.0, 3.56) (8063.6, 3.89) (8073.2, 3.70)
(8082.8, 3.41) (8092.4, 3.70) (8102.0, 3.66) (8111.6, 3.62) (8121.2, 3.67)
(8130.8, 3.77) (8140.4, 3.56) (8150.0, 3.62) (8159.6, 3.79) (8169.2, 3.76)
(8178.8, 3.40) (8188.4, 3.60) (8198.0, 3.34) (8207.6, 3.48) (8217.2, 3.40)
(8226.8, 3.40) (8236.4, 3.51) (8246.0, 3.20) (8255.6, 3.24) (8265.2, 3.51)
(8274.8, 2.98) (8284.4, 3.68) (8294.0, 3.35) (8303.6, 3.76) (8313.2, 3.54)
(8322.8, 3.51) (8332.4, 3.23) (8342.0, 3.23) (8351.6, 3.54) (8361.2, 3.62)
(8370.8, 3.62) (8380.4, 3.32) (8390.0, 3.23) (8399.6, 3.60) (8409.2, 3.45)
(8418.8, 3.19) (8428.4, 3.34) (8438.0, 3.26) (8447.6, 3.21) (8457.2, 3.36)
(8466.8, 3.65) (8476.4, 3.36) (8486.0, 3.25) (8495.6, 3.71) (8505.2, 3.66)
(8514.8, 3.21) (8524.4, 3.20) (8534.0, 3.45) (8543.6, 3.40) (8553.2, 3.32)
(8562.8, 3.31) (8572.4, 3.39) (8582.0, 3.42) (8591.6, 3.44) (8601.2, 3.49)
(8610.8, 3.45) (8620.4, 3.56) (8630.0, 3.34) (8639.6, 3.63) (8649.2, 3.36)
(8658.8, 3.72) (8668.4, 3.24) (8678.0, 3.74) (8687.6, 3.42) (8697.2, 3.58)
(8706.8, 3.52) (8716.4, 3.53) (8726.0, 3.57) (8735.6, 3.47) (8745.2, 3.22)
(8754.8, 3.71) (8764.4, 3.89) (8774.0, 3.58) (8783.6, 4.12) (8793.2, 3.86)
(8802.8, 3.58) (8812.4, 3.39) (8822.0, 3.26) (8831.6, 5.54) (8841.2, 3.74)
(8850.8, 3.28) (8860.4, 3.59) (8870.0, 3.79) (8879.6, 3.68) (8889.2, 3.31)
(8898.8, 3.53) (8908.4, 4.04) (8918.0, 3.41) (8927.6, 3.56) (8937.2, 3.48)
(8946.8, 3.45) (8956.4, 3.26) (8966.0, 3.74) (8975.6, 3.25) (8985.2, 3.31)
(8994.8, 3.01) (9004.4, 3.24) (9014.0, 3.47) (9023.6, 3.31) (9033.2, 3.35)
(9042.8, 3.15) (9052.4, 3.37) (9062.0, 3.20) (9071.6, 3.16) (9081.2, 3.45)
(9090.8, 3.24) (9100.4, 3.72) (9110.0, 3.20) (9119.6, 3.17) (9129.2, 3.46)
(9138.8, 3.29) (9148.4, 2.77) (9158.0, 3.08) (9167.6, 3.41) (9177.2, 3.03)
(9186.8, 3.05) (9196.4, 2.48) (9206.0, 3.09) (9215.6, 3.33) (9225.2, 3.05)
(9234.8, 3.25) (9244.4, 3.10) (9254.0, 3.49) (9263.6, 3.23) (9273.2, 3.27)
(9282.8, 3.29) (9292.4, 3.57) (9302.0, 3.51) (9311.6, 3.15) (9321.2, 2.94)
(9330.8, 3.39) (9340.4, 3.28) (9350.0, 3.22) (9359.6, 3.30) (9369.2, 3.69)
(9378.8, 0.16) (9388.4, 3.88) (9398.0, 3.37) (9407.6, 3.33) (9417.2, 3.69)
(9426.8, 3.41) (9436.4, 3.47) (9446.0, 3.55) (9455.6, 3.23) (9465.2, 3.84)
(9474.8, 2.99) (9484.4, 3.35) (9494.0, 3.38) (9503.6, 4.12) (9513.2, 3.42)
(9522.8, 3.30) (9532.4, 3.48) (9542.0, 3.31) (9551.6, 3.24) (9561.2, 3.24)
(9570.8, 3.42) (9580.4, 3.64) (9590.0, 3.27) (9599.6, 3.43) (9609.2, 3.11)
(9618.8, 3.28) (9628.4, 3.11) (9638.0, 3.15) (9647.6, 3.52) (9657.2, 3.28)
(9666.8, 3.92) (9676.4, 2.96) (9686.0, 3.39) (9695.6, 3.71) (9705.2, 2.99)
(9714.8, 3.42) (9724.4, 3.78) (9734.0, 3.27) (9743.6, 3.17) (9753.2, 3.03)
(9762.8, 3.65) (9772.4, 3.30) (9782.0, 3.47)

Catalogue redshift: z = 0.076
